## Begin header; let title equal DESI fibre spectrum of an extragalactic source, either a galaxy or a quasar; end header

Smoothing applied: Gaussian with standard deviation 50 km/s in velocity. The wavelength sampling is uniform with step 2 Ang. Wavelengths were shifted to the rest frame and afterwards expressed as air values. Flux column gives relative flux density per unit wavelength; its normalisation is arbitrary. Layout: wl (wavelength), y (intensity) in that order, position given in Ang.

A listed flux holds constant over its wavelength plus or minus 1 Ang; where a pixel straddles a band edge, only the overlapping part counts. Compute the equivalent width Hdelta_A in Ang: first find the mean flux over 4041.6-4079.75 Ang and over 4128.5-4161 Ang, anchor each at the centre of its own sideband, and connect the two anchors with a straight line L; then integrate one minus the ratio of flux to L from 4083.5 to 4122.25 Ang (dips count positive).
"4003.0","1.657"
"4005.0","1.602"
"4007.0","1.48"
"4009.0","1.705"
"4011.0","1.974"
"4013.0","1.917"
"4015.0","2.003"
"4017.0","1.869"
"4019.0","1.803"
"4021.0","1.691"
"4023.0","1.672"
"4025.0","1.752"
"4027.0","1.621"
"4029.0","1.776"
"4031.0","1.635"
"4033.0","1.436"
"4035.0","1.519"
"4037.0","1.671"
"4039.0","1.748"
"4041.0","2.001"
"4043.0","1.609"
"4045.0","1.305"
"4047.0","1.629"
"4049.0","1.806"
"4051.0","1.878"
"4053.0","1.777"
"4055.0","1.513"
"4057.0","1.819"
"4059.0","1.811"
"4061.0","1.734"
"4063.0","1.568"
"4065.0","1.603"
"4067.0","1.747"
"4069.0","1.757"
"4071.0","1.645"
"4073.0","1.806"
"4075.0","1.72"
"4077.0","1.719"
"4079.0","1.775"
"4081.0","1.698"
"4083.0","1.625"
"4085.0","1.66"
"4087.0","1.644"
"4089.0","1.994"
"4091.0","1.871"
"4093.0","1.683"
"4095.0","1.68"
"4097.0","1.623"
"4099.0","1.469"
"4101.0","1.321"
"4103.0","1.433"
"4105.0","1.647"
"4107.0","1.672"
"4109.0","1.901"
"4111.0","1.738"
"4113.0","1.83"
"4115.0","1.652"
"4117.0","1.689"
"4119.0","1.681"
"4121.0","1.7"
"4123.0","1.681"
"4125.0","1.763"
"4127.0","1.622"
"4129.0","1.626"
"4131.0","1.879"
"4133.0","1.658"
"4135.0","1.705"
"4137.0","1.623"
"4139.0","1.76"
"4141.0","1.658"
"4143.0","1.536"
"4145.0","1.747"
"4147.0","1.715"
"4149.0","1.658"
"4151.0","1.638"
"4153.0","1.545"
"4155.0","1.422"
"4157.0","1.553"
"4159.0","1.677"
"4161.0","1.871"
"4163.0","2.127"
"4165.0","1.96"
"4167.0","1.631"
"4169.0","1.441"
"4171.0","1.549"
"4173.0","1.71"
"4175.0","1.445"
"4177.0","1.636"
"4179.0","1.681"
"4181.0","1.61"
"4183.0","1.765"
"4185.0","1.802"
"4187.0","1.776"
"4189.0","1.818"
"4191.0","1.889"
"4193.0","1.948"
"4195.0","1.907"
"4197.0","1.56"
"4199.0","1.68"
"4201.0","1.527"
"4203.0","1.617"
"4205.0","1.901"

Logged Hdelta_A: 0.0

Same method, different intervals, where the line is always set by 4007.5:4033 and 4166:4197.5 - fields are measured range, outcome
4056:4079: 0.30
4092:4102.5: 1.12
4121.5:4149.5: 0.49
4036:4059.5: 0.57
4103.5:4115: -0.03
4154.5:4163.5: -0.08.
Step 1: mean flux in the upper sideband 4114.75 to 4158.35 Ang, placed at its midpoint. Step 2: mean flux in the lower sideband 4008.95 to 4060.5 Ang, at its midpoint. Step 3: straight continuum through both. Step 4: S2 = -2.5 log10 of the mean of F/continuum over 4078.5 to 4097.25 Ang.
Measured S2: -0.02 mag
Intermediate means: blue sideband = 1.73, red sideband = 1.66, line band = 1.73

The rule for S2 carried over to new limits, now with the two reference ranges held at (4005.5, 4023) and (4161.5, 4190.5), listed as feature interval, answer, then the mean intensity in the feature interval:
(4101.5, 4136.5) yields 0.03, 1.69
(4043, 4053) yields 0.07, 1.66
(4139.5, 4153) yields 0.05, 1.65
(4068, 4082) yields 0.02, 1.73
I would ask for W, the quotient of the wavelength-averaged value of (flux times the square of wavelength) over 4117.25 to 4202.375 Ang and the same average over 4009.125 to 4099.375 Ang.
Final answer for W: 1.04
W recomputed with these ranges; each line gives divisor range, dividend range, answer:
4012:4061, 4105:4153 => 1.03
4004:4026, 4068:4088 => 0.99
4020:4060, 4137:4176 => 1.05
